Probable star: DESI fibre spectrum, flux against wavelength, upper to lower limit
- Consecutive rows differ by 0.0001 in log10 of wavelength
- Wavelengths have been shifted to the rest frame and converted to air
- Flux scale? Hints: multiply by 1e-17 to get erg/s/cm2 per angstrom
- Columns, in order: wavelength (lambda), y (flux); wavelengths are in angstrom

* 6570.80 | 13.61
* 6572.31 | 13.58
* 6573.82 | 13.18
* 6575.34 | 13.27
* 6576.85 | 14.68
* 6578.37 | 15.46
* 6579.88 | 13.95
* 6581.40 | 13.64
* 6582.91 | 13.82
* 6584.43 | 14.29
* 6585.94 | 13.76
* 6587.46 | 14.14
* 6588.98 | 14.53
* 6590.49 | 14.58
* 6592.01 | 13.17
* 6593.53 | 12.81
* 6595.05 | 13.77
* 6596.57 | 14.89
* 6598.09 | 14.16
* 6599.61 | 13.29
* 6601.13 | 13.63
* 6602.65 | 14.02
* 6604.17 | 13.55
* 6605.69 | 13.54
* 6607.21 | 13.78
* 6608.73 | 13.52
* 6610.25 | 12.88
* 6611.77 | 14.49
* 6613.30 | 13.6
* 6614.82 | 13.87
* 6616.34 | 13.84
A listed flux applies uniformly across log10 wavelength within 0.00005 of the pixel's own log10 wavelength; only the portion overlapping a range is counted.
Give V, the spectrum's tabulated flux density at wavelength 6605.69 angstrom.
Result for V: 13.54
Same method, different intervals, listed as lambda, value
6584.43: 14.29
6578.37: 15.46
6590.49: 14.58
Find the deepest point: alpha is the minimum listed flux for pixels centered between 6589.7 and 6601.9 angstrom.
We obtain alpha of 12.81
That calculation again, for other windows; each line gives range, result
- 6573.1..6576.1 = 13.18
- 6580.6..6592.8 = 13.17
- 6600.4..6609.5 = 13.52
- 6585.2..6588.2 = 13.76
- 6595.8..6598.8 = 14.16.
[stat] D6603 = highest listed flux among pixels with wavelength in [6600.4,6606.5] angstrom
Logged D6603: 14.02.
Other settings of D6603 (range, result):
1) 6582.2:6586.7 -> 14.29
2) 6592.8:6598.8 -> 14.89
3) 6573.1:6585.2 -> 15.46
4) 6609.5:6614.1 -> 14.49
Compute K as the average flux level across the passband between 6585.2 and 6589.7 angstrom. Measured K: 14.1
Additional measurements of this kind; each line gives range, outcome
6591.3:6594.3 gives 13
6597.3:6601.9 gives 13.7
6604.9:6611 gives 13.4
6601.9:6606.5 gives 13.7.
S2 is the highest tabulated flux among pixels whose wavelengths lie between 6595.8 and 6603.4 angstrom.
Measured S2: 14.89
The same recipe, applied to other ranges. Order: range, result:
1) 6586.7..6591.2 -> 14.58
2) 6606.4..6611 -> 13.78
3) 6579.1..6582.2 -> 13.95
